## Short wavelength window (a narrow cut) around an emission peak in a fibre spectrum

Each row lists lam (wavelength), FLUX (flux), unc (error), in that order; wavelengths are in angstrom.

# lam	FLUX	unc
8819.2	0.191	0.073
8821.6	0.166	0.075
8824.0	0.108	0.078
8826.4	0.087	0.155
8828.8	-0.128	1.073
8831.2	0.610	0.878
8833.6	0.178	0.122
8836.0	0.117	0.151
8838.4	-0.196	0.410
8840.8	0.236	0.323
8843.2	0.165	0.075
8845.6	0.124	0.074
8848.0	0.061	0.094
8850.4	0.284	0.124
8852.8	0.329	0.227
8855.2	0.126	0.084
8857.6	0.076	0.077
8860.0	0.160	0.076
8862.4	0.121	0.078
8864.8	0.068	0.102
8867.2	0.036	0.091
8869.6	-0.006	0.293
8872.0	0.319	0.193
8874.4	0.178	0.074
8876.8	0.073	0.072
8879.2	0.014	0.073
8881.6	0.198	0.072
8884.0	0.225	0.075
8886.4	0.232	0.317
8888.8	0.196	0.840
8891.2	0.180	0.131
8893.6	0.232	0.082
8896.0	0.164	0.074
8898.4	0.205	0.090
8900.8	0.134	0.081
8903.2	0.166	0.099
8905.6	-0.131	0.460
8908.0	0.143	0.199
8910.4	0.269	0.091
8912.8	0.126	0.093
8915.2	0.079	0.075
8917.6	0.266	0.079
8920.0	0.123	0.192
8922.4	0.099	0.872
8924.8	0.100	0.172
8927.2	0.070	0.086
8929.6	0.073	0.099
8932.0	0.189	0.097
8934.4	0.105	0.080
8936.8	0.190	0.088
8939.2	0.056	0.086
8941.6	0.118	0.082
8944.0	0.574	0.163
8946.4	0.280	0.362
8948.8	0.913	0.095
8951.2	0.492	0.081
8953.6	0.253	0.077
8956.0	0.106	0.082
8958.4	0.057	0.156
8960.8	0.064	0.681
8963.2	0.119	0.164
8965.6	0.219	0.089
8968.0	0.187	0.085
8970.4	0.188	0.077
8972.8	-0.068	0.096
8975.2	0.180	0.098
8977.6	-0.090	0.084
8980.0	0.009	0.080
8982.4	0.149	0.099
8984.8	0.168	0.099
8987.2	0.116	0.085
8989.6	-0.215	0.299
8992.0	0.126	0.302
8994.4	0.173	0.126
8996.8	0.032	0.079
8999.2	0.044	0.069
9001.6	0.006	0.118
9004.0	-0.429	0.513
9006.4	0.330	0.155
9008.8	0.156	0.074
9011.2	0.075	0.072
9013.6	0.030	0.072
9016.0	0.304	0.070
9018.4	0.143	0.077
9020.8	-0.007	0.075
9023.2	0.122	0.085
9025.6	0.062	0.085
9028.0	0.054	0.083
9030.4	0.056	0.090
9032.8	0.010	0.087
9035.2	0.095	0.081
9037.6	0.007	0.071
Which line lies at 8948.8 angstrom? H-gamma 4340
